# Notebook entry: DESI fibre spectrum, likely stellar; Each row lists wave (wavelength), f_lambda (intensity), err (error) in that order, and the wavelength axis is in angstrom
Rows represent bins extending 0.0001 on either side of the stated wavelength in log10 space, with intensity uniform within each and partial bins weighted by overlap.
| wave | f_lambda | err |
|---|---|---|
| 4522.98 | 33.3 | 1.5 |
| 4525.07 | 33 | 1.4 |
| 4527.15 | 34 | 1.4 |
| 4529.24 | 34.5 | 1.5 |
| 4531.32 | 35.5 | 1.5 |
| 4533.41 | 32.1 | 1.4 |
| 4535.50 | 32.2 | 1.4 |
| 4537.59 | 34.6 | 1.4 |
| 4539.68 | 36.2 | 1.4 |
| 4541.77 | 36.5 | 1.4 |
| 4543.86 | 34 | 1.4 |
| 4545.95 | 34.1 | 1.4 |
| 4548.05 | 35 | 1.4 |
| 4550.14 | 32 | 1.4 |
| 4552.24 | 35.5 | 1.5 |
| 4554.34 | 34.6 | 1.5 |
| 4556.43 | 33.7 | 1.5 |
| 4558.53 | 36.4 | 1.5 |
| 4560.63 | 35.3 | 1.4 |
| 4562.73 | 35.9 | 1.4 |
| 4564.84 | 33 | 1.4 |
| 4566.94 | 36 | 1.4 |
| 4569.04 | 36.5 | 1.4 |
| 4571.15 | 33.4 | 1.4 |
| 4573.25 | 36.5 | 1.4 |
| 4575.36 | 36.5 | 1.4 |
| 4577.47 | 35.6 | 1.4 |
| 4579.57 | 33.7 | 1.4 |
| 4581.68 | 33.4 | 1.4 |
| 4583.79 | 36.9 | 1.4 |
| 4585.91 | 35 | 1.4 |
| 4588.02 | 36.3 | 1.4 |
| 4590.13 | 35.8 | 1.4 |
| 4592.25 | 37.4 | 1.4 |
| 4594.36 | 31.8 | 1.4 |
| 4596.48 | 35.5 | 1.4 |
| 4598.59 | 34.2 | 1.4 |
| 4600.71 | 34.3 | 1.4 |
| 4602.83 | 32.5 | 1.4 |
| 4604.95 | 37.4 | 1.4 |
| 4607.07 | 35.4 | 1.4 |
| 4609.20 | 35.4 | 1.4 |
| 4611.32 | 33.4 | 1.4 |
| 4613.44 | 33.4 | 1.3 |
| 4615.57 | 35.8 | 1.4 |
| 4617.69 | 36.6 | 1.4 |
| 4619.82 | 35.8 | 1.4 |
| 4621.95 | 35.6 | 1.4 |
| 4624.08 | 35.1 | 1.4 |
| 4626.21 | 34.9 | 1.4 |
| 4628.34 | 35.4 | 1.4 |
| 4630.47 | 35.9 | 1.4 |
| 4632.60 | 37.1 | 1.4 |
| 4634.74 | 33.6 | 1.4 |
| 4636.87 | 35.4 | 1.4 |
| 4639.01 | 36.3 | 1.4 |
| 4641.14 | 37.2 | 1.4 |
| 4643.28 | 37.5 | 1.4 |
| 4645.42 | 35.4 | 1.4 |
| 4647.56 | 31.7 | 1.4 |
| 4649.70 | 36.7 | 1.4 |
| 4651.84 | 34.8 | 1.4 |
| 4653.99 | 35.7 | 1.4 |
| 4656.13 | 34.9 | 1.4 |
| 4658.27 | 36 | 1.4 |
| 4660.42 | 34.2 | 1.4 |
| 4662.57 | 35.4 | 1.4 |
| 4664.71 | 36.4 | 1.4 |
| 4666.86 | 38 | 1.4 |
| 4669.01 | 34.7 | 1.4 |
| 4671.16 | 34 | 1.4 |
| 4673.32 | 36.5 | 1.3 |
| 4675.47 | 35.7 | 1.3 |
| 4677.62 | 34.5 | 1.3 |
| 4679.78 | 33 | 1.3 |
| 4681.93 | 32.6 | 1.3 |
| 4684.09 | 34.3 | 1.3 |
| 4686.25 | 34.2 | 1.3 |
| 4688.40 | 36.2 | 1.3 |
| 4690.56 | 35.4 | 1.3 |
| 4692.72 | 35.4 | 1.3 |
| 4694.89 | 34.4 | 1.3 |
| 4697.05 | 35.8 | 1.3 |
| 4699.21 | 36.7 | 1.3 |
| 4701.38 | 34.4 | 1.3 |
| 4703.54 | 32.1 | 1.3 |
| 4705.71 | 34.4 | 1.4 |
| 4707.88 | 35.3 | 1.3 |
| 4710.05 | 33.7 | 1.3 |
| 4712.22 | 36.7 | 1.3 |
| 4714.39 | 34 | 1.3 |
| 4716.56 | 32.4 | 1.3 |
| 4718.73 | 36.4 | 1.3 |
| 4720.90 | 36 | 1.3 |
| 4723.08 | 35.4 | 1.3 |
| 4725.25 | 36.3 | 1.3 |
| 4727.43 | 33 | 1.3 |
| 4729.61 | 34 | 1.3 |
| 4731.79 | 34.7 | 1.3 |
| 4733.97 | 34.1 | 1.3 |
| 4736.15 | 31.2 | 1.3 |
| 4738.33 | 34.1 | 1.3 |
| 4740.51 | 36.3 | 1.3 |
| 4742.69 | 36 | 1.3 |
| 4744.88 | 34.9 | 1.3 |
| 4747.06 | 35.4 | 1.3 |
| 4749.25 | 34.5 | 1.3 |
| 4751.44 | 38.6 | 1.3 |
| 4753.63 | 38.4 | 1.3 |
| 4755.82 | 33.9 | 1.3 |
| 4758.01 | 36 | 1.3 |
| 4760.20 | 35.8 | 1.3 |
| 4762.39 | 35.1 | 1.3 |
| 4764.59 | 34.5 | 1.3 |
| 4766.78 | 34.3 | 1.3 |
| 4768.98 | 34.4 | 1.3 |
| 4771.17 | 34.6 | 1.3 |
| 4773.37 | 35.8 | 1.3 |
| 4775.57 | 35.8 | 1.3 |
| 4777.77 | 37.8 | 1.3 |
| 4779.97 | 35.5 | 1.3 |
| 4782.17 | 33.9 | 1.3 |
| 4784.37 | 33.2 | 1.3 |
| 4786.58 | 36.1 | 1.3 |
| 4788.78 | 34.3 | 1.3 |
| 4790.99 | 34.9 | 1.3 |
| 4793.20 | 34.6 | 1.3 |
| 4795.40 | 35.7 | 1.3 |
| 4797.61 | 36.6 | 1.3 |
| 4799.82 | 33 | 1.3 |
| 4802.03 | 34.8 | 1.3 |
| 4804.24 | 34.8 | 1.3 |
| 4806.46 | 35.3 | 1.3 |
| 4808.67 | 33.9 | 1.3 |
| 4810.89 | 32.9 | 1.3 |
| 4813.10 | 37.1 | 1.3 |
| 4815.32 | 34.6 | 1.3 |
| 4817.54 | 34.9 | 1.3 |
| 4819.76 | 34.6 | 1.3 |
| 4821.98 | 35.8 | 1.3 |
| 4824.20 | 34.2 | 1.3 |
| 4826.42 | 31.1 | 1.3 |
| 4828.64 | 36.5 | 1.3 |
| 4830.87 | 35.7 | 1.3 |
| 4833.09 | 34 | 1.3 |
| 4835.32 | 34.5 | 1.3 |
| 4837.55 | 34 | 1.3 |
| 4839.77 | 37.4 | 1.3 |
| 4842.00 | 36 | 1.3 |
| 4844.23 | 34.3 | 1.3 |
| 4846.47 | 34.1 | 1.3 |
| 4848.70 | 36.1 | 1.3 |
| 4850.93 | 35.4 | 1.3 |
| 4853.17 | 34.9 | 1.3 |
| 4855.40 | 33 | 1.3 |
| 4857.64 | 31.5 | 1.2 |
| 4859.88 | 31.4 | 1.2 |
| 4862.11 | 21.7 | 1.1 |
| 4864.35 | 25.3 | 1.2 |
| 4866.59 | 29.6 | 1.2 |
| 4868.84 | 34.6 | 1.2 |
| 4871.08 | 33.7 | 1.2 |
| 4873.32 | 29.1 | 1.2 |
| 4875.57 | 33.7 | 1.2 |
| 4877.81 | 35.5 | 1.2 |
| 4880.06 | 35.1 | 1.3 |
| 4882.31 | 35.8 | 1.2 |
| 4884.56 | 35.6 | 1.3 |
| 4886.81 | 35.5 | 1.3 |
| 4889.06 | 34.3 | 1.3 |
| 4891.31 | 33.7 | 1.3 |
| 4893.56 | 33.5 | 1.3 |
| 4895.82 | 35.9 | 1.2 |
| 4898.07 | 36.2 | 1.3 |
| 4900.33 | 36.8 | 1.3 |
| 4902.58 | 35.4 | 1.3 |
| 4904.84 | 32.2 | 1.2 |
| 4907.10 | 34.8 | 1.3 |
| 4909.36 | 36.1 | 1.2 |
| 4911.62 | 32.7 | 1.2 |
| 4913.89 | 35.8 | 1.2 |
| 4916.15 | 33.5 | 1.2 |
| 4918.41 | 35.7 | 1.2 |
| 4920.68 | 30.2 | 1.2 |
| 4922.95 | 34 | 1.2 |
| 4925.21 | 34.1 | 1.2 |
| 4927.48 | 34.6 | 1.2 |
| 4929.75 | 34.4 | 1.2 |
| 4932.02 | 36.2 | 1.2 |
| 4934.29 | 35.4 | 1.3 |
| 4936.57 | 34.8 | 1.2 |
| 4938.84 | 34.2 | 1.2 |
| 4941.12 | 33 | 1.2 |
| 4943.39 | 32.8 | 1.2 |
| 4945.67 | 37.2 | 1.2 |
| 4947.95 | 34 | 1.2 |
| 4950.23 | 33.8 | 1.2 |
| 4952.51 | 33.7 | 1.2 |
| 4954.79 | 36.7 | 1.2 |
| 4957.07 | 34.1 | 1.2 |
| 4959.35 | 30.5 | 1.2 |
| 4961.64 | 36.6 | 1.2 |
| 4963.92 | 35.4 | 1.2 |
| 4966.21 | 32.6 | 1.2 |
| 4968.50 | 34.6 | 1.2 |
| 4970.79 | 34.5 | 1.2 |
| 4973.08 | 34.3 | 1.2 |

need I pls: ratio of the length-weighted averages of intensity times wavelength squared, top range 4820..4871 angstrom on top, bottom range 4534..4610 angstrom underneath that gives 1.07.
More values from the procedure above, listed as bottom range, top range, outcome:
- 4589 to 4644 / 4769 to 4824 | 1.07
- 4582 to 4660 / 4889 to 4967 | 1.11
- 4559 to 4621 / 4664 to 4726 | 1.04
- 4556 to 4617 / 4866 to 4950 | 1.12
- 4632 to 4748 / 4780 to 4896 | 1.03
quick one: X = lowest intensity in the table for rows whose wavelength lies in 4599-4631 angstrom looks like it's 32.5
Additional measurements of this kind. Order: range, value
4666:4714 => 32.1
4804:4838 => 31.1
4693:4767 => 31.2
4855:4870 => 21.7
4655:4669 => 34.2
